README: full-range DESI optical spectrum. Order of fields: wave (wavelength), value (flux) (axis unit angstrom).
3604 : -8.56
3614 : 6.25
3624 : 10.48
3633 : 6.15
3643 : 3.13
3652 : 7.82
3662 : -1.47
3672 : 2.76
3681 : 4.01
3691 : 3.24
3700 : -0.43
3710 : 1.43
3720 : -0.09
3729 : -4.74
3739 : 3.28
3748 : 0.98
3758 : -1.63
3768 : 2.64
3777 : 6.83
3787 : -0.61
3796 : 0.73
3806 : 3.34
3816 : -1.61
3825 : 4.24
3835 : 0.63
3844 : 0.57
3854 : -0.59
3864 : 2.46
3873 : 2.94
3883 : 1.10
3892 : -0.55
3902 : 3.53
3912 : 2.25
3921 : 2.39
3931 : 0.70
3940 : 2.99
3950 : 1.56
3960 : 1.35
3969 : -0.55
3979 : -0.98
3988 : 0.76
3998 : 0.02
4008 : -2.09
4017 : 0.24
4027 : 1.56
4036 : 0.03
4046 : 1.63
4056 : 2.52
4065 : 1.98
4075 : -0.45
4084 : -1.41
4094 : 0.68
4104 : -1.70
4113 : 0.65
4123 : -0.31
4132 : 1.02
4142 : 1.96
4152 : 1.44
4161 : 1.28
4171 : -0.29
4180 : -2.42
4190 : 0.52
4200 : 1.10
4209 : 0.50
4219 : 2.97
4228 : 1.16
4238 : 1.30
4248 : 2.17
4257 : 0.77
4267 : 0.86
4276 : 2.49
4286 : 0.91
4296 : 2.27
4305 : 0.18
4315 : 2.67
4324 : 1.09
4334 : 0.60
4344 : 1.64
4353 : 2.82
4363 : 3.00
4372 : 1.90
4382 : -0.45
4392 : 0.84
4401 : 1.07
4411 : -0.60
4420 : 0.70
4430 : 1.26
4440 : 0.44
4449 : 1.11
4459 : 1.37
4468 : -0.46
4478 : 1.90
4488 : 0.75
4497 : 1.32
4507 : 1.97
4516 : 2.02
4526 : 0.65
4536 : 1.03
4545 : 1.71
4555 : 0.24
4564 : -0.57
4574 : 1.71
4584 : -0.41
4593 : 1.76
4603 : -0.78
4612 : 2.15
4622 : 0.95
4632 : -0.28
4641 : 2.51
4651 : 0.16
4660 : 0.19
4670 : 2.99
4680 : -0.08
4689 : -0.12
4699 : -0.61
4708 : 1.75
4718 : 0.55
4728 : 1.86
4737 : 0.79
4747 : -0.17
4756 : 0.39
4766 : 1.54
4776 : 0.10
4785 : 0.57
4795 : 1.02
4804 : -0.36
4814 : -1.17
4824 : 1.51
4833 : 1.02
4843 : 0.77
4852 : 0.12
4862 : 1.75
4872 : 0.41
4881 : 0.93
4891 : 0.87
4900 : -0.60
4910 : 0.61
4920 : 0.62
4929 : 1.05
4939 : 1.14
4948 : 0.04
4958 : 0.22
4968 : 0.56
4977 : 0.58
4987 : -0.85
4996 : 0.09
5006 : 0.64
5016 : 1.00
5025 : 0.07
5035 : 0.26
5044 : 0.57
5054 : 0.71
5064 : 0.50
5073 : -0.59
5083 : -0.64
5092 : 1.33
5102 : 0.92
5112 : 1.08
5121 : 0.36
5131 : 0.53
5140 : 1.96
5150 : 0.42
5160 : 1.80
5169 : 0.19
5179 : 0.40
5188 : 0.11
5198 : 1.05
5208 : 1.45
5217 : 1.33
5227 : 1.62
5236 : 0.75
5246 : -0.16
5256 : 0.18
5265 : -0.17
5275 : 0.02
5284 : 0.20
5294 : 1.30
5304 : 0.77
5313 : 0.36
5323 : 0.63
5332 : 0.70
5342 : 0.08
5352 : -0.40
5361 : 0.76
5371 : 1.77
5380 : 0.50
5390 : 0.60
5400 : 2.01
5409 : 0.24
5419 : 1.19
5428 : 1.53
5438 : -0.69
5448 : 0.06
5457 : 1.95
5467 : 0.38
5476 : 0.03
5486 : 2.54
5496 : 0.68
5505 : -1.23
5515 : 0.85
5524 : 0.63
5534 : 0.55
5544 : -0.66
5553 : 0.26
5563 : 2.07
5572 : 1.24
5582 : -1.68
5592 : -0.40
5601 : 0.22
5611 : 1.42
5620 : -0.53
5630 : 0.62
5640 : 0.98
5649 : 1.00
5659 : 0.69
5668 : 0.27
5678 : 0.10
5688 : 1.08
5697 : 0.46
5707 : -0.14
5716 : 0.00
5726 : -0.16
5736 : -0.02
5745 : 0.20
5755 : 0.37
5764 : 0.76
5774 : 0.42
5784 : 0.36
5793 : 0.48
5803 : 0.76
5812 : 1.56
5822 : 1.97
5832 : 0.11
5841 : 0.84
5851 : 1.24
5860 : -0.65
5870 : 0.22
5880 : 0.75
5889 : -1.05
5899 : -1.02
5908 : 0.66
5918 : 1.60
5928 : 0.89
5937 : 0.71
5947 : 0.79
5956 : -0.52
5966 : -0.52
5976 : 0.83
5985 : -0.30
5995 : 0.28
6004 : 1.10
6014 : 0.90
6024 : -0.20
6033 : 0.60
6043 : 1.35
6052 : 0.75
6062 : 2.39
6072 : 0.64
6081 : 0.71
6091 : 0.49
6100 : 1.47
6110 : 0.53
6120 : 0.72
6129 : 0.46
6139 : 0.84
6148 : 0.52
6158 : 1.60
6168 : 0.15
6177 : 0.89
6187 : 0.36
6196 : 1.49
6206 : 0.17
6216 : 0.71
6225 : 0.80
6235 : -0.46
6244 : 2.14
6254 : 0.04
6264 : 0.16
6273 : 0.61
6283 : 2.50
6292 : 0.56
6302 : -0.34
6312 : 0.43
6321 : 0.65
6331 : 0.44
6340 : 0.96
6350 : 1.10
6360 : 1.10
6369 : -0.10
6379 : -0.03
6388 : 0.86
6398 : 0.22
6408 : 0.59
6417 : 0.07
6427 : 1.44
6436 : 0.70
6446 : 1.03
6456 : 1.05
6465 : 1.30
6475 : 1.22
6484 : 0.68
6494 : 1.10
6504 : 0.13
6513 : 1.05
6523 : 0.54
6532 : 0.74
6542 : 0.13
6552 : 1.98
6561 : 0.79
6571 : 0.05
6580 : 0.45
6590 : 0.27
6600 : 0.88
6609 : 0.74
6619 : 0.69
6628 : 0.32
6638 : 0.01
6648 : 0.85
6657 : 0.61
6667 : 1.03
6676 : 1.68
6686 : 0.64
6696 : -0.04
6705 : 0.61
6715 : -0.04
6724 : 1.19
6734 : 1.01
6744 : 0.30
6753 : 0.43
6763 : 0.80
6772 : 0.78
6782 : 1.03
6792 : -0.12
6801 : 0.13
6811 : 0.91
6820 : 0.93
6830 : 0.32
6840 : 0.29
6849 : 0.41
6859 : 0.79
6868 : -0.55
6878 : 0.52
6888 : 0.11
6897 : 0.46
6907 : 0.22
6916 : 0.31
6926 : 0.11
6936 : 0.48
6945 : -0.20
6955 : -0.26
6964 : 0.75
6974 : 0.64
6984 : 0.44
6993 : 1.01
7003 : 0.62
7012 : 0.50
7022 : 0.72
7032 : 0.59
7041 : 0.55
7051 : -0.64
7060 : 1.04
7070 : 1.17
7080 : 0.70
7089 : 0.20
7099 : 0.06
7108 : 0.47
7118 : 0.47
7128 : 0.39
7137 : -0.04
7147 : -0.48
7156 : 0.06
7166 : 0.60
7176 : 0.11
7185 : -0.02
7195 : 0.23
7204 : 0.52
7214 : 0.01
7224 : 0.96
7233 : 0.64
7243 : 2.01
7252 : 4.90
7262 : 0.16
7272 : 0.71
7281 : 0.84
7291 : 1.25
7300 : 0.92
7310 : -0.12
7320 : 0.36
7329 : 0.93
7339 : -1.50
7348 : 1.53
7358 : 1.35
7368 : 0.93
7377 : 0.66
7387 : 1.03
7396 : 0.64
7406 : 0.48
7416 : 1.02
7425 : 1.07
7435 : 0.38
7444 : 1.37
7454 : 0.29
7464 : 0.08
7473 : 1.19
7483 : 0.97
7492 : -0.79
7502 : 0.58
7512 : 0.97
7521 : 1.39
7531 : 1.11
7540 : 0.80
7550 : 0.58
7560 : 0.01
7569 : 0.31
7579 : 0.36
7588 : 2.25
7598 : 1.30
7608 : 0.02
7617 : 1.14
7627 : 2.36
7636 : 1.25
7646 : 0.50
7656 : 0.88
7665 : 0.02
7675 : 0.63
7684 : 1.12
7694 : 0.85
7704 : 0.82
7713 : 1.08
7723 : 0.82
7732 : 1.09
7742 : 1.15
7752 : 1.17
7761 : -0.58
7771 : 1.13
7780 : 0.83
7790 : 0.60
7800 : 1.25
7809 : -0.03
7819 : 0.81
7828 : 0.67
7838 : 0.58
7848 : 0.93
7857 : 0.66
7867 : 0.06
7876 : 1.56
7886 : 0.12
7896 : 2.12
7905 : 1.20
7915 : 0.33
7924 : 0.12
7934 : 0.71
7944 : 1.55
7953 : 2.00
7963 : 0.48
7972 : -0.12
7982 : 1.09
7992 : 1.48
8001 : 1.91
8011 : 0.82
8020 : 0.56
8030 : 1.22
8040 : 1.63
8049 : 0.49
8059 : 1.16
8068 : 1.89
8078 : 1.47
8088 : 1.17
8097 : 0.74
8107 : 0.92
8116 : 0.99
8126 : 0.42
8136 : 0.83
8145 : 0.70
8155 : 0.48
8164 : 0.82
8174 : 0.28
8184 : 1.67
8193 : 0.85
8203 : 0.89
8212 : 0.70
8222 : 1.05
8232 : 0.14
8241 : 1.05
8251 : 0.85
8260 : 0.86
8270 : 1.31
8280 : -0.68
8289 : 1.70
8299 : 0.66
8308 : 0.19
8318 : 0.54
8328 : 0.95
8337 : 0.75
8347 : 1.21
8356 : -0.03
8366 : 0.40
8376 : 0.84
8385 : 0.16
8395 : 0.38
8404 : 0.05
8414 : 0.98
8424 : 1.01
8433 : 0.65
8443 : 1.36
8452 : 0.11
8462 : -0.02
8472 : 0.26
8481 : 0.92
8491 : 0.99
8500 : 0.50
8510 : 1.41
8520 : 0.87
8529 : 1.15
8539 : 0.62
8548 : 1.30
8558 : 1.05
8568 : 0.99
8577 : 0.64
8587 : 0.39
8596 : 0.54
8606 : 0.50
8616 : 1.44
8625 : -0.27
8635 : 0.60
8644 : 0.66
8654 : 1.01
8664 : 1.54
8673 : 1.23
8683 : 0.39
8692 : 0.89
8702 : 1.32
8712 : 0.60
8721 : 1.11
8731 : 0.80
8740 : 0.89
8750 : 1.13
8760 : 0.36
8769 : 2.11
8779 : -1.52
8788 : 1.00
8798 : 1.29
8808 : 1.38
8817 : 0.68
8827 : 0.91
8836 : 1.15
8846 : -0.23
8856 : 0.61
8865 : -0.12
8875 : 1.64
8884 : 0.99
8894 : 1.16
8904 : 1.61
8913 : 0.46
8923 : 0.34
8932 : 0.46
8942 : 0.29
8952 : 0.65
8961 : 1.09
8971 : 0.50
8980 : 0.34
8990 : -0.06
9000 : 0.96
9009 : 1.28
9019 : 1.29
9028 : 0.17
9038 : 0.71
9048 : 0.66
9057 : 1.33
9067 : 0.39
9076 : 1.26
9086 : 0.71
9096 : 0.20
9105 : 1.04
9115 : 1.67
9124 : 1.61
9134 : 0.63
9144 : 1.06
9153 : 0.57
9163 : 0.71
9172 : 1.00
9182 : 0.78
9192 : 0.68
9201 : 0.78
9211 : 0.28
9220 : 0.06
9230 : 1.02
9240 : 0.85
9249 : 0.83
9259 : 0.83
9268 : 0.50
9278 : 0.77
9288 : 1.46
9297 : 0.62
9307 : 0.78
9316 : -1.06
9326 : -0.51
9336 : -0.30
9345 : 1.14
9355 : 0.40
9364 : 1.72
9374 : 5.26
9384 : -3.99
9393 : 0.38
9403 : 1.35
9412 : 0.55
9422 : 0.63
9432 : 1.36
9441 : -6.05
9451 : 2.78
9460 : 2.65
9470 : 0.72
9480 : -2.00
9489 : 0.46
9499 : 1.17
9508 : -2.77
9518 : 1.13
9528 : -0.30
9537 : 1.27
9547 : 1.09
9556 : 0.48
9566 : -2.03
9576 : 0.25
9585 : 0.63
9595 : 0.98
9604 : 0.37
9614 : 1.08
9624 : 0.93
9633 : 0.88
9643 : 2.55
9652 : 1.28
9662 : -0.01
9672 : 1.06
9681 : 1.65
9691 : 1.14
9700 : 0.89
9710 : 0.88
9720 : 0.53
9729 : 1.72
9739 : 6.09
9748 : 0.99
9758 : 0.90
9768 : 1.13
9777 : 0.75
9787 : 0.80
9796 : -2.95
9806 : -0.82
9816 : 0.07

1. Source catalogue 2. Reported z 0.94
